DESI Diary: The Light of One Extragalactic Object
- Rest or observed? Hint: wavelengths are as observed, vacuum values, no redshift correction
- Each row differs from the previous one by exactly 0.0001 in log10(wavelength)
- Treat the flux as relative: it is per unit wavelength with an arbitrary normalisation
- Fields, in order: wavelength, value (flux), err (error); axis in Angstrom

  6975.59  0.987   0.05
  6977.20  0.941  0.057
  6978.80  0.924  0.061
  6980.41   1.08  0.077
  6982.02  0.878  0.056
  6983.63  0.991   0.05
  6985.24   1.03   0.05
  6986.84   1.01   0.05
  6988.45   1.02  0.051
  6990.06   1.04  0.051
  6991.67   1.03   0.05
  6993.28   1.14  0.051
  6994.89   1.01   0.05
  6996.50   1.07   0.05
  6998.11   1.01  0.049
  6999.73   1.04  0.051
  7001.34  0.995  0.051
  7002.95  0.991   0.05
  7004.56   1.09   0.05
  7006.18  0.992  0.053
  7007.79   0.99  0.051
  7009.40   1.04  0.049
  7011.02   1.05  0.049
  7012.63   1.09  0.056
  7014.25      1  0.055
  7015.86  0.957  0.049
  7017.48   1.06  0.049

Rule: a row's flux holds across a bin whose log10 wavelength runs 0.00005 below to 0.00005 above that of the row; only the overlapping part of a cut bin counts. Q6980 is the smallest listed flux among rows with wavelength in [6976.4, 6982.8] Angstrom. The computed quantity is 0.878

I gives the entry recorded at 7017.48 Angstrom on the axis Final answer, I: 1.06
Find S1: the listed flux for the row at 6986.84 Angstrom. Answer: 1.01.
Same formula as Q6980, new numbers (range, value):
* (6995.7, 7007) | 0.991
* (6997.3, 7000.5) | 1.01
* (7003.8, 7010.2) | 0.99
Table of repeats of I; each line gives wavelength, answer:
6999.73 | 1.04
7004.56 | 1.09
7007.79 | 0.99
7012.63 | 1.09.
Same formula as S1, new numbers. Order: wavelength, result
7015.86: 0.957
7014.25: 1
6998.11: 1.01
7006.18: 0.992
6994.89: 1.01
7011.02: 1.05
